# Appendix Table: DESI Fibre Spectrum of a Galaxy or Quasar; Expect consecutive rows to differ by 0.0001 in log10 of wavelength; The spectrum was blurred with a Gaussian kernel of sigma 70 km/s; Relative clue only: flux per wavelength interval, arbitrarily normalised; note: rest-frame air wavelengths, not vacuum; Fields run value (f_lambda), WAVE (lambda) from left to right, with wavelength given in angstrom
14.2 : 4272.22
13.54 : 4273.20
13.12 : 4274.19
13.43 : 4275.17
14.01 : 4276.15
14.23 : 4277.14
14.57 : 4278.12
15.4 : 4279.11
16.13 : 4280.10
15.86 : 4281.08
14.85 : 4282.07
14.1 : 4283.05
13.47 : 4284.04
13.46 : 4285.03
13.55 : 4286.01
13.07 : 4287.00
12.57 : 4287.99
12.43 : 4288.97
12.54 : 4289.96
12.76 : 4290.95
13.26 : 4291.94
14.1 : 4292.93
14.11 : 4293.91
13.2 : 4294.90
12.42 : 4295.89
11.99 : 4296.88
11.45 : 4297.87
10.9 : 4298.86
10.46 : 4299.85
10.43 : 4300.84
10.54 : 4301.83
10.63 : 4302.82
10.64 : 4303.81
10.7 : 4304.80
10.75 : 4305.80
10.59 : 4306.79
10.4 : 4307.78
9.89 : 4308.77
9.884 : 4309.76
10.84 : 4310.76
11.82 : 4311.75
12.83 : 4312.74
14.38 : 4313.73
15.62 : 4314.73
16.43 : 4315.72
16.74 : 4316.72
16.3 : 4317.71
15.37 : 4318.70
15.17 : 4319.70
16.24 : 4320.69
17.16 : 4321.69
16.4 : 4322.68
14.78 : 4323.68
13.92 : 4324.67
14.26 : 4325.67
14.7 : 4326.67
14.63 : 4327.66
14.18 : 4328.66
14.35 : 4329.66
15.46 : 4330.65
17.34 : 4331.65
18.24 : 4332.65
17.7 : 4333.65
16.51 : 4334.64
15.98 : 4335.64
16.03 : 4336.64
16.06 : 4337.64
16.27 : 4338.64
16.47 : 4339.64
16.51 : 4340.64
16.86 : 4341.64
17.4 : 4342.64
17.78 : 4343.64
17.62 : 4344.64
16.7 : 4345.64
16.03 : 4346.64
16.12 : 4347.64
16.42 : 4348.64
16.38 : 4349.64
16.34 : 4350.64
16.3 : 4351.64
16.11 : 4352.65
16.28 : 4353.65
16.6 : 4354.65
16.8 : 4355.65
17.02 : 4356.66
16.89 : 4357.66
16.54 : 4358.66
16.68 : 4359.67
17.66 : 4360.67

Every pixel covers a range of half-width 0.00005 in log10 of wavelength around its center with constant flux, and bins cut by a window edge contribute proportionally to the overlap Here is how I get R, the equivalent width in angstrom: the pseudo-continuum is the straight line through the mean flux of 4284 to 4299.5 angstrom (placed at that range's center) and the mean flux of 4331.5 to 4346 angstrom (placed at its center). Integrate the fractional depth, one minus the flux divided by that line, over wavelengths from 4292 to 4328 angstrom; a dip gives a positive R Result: 3.35 angstrom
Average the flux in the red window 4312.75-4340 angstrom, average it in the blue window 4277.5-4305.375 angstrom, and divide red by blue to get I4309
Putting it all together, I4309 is 1.23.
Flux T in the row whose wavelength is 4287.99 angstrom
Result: 12.57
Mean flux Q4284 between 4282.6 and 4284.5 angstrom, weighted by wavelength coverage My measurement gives 13.8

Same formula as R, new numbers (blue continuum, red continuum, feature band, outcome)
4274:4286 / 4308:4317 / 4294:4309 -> 2.6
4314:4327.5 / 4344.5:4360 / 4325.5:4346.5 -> -0.3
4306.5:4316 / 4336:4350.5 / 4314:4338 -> -2.7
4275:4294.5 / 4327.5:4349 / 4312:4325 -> 0.0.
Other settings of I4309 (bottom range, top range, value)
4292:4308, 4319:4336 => 1.36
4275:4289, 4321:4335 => 1.11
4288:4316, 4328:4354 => 1.37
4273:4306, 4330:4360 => 1.29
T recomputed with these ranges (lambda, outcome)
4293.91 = 14.11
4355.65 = 16.8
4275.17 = 13.43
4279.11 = 15.4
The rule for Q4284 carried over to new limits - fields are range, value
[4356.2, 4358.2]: 17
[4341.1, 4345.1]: 17.4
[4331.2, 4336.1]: 17.2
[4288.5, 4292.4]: 12.7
